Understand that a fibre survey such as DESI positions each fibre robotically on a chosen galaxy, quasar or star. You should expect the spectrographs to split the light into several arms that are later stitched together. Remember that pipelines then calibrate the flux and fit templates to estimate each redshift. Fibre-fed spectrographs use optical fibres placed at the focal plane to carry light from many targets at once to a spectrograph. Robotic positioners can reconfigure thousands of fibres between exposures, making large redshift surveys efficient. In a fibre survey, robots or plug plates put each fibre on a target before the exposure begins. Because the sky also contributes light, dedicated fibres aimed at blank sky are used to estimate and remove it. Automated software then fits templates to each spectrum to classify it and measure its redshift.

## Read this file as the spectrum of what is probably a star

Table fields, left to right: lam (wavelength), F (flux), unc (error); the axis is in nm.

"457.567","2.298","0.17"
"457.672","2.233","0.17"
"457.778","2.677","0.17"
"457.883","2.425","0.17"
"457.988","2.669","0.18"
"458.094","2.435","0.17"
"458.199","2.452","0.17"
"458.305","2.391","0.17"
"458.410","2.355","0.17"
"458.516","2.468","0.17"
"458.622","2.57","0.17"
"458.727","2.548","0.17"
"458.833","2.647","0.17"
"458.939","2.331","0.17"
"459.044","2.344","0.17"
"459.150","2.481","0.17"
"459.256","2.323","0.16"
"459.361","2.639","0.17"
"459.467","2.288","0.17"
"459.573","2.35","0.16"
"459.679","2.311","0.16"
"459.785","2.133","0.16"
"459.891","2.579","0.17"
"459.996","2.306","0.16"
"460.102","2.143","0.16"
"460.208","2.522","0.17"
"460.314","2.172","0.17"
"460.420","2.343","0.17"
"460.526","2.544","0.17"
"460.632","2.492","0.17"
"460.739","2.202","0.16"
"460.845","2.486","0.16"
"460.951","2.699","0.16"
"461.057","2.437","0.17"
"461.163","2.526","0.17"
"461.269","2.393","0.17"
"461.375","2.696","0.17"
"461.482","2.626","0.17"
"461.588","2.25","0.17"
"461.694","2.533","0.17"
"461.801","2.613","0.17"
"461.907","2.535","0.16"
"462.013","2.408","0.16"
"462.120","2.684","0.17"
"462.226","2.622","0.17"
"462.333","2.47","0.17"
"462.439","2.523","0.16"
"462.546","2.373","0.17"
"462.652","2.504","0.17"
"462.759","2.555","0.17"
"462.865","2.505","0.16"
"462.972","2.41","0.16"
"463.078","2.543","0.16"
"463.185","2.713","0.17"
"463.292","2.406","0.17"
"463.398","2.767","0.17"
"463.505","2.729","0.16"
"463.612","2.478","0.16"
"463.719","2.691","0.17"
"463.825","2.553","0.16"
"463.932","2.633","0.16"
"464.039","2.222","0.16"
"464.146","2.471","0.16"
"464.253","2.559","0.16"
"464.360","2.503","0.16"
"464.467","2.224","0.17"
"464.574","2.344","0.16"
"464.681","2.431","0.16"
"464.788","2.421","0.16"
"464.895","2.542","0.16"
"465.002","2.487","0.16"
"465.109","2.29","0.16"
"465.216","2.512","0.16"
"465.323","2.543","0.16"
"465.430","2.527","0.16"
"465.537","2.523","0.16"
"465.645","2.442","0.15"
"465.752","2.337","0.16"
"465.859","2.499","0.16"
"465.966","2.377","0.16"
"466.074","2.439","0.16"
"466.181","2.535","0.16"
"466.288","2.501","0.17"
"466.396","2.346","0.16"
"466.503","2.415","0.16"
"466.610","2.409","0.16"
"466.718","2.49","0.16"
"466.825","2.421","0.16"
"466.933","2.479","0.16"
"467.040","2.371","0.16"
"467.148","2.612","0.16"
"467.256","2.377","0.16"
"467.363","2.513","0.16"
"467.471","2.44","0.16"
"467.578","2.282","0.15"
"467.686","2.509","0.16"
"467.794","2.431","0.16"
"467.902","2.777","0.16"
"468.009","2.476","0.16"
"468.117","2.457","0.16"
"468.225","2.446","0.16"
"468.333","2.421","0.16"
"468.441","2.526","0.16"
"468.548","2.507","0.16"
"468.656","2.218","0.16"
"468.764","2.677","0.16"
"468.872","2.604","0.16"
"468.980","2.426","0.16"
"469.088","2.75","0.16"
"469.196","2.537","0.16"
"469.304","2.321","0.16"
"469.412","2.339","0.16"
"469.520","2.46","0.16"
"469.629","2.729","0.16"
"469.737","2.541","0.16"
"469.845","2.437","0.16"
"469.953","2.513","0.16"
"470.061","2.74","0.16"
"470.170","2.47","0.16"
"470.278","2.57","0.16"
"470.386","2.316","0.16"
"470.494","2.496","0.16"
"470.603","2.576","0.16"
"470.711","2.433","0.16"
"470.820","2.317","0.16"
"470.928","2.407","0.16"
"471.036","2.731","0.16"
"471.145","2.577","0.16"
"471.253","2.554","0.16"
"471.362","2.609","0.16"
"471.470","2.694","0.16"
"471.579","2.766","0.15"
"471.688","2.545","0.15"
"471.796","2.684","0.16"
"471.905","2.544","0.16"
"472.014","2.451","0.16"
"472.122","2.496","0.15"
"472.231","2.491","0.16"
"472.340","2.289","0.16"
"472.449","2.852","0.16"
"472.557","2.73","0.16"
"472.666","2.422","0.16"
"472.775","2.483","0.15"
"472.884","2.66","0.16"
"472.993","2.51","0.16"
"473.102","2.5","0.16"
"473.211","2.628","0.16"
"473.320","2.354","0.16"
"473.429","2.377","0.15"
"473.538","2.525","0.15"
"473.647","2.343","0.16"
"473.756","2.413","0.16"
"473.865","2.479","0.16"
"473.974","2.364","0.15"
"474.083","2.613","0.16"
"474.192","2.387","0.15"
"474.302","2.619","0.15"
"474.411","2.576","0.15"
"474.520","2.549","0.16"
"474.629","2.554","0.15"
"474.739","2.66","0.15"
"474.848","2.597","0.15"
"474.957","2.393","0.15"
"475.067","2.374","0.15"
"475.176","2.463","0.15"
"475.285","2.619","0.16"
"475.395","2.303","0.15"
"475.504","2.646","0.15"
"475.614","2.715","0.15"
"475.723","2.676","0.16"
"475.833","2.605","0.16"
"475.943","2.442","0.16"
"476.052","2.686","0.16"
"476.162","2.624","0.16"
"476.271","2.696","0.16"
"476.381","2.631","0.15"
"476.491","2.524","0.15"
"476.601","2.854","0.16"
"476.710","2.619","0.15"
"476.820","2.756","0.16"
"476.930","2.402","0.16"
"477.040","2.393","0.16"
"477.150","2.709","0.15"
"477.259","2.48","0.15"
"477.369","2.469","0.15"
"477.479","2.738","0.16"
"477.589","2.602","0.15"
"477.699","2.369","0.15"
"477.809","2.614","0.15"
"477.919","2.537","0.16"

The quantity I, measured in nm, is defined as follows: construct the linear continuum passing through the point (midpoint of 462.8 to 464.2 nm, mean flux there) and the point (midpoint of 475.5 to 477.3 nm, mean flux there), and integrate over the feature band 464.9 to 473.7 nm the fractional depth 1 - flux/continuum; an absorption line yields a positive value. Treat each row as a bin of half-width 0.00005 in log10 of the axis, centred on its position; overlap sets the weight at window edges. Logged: 0.27 nm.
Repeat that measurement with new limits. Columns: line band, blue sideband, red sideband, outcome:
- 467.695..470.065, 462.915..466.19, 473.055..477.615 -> 0.00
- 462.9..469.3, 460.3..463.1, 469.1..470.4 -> 0.05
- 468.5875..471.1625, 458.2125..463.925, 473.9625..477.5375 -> 0.03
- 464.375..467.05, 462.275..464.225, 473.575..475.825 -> 0.10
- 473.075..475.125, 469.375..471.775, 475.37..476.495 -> 0.07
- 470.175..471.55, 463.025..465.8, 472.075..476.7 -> 0.00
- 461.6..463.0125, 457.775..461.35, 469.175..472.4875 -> -0.03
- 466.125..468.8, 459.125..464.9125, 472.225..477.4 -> 0.04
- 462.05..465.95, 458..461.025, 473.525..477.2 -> -0.07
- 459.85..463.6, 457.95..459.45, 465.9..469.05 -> -0.04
